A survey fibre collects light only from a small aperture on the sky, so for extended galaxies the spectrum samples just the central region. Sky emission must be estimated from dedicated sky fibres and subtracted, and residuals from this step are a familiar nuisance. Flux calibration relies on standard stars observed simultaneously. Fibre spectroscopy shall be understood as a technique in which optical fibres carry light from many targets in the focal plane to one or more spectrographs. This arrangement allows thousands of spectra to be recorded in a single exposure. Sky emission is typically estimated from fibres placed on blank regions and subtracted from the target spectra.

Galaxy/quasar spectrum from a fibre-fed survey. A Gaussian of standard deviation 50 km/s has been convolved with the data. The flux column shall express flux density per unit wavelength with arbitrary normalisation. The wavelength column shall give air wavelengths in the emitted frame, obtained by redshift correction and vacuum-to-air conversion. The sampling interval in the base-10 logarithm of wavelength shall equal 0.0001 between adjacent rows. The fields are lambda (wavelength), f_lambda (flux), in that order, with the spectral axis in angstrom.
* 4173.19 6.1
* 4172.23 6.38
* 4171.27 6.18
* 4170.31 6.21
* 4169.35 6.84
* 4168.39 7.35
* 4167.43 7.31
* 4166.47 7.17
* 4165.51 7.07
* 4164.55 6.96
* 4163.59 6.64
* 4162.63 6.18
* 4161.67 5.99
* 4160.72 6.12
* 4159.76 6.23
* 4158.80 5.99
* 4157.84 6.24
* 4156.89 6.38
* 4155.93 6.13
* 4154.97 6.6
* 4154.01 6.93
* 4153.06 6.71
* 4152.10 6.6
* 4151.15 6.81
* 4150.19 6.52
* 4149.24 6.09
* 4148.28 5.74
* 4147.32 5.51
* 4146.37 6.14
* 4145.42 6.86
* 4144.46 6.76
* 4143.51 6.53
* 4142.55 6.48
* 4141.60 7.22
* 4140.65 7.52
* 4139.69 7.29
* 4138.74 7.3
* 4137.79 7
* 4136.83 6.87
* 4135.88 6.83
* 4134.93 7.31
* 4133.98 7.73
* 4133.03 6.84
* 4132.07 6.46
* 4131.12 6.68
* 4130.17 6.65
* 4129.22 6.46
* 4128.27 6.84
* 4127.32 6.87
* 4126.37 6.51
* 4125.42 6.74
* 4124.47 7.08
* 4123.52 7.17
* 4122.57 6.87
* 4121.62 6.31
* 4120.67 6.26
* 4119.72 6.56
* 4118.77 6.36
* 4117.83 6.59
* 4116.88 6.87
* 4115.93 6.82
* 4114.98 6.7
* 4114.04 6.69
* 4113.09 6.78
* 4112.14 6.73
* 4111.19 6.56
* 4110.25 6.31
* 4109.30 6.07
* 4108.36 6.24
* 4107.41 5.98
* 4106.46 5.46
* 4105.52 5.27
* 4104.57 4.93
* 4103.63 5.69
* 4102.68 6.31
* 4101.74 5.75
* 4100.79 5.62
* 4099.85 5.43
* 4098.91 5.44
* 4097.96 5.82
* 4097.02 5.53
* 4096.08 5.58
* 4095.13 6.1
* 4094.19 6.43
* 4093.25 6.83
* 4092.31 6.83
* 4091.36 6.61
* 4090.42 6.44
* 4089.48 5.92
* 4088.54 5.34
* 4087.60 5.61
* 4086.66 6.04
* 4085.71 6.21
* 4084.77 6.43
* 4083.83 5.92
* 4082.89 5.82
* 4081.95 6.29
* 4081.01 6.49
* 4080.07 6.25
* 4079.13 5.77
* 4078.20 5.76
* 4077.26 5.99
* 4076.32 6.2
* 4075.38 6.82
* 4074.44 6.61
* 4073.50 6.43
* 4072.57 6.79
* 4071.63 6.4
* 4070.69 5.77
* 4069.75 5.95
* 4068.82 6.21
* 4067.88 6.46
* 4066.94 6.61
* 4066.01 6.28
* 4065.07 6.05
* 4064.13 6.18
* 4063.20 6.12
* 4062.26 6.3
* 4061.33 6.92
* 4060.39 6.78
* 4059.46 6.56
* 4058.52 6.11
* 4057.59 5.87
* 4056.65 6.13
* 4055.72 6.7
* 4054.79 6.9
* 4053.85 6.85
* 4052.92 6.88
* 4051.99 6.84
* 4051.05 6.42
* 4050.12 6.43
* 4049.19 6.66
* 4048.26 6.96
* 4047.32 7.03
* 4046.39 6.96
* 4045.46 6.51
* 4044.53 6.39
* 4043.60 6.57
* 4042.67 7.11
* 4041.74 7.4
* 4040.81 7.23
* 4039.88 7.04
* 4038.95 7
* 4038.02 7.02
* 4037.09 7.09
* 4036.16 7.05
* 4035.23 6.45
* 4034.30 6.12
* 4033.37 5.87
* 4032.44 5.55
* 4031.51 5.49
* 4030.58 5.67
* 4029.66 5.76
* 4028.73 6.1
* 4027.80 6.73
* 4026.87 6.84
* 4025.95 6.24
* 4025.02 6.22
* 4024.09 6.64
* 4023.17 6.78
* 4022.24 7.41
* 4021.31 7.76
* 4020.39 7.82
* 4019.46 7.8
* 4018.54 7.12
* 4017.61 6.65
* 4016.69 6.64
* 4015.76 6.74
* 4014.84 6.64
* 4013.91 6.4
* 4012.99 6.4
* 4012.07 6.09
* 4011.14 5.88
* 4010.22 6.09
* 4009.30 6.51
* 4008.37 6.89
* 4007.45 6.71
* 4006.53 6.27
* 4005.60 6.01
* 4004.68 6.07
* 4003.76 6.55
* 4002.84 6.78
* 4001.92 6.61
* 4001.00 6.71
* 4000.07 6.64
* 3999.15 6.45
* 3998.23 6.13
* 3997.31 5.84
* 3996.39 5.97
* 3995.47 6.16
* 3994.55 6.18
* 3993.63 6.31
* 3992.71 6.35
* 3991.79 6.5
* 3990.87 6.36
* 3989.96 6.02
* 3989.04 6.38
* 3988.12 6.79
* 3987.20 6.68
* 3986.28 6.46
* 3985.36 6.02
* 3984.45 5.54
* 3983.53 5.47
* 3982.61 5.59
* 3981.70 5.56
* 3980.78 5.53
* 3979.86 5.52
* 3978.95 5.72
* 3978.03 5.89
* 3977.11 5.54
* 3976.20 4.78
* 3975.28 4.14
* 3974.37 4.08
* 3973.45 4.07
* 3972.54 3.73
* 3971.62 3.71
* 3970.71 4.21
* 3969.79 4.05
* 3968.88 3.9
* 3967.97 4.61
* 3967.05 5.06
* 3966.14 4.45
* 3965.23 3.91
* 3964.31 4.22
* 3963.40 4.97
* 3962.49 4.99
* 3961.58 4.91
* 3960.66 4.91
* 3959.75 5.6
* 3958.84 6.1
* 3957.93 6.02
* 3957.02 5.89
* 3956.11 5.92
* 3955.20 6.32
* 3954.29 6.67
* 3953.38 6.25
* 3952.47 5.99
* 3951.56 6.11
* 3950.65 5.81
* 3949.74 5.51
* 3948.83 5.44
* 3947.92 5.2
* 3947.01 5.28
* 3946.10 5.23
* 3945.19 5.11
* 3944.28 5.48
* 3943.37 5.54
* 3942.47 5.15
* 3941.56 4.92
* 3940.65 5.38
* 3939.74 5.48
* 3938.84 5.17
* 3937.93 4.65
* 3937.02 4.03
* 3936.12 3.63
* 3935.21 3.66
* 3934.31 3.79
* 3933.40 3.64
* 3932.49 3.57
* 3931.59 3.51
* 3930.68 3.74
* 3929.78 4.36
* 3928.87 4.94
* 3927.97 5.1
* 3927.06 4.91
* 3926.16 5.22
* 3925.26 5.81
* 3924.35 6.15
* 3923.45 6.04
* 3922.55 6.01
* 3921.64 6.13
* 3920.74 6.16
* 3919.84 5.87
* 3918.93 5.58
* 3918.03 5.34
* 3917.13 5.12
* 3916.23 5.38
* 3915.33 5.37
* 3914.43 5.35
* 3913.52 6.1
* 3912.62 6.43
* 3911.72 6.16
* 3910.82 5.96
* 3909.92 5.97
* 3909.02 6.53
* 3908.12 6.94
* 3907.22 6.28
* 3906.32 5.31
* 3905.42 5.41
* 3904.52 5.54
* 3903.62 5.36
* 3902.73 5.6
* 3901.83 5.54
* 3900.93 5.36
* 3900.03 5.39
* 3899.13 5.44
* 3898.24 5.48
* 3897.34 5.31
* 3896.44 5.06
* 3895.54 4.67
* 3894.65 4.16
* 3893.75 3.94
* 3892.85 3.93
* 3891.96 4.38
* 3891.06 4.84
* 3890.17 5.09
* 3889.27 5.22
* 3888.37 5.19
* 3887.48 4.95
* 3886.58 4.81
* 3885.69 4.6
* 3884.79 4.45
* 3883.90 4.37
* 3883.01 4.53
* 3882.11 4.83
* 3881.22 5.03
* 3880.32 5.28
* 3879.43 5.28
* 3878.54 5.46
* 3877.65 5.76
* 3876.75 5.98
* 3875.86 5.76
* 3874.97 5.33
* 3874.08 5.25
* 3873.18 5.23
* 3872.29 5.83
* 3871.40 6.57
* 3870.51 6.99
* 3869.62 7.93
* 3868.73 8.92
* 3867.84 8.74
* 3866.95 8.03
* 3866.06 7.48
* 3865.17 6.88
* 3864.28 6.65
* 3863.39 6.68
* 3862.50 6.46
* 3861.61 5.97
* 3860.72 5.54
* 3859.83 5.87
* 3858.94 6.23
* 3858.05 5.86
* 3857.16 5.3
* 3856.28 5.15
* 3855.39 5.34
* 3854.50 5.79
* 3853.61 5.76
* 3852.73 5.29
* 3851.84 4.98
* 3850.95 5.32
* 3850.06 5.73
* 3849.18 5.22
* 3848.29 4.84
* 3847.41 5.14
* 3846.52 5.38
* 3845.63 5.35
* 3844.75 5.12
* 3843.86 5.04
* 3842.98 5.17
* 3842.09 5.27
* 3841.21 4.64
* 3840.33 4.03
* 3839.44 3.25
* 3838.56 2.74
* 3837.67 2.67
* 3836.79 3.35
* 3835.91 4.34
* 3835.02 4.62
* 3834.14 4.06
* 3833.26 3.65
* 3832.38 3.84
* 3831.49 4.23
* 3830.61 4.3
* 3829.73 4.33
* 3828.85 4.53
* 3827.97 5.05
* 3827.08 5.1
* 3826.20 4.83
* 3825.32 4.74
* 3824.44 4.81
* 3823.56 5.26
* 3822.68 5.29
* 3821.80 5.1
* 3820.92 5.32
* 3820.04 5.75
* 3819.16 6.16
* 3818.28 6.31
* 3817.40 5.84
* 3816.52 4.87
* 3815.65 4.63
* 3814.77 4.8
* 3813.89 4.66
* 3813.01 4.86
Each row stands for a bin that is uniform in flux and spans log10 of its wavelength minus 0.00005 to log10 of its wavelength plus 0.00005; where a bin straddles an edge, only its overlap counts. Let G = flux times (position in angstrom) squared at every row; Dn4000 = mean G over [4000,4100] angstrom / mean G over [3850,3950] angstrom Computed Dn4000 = 1.3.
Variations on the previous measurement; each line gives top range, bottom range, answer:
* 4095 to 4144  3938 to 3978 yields 1.37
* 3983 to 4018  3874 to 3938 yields 1.29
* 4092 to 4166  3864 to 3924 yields 1.28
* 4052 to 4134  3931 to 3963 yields 1.31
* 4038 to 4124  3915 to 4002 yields 1.26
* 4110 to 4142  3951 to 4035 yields 1.23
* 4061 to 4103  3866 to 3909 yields 1.22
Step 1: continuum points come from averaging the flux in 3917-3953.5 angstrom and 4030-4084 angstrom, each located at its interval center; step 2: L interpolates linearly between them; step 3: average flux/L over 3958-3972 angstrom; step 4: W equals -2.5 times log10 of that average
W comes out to 0.16 mag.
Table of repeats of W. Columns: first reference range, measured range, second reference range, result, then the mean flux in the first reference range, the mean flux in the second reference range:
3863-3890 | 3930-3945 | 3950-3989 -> 0.23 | 5.92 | 5.29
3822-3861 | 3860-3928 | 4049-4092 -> -0.11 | 4.83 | 6.31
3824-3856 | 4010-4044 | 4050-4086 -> -0.10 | 4.67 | 6.35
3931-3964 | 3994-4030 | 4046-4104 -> -0.15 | 5.15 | 6.26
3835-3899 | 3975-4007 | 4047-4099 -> -0.02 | 5.36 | 6.3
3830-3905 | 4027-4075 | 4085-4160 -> -0.07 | 5.28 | 6.41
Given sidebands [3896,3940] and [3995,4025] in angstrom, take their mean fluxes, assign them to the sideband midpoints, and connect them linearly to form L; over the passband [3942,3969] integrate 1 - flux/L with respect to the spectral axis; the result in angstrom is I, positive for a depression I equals 2.0 angstrom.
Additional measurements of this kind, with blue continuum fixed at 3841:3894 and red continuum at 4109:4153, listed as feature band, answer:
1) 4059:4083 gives 0.5 angstrom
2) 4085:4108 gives 2.3 angstrom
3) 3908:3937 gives 3.0 angstrom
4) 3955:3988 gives 5.0 angstrom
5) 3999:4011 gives -0.6 angstrom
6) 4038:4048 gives -0.9 angstrom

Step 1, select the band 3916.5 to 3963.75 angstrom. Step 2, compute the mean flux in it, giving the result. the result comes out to 5.24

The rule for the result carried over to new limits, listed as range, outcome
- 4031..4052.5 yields 6.66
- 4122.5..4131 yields 6.79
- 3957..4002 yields 5.45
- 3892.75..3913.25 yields 5.5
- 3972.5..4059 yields 6.34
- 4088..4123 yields 6.16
